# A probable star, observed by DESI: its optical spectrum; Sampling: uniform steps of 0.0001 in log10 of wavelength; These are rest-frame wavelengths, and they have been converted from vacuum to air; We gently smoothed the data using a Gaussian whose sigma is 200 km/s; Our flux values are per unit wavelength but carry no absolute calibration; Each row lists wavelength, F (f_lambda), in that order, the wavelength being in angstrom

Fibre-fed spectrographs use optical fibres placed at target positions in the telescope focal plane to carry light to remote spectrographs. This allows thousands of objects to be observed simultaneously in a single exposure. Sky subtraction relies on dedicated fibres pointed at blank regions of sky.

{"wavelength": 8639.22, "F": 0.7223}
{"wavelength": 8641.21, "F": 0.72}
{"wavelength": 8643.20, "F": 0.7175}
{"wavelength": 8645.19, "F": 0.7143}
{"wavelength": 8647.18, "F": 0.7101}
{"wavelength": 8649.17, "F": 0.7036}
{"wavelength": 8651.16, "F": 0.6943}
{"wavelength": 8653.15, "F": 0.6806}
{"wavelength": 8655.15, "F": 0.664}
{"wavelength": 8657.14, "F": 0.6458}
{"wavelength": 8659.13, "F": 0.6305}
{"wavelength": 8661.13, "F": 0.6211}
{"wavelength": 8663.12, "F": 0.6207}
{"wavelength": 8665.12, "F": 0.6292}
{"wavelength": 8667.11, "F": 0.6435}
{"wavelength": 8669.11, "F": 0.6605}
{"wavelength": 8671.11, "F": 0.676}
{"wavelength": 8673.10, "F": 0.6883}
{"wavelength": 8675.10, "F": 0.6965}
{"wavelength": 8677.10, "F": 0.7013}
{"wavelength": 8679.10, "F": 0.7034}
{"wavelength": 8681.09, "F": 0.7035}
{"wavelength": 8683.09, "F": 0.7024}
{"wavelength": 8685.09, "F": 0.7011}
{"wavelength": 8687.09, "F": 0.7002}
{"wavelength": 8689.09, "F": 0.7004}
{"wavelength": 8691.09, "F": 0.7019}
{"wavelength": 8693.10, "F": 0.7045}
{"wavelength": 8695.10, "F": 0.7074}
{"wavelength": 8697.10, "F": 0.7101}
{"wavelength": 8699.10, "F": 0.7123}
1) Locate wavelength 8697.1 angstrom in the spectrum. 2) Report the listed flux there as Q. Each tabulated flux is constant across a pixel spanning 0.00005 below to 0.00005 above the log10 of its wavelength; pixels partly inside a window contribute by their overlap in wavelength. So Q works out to 0.7101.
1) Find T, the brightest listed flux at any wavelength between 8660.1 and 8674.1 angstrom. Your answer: 0.6883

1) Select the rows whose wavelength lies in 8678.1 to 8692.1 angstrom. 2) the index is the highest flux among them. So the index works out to 0.7035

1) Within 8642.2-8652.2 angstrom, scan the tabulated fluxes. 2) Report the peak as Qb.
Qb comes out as 0.7175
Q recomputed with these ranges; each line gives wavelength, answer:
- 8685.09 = 0.7011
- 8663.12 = 0.6207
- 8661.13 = 0.6211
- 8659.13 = 0.6305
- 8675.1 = 0.6965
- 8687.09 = 0.7002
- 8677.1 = 0.7013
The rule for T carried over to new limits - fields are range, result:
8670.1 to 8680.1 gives 0.7034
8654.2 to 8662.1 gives 0.664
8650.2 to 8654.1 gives 0.6943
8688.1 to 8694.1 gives 0.7045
